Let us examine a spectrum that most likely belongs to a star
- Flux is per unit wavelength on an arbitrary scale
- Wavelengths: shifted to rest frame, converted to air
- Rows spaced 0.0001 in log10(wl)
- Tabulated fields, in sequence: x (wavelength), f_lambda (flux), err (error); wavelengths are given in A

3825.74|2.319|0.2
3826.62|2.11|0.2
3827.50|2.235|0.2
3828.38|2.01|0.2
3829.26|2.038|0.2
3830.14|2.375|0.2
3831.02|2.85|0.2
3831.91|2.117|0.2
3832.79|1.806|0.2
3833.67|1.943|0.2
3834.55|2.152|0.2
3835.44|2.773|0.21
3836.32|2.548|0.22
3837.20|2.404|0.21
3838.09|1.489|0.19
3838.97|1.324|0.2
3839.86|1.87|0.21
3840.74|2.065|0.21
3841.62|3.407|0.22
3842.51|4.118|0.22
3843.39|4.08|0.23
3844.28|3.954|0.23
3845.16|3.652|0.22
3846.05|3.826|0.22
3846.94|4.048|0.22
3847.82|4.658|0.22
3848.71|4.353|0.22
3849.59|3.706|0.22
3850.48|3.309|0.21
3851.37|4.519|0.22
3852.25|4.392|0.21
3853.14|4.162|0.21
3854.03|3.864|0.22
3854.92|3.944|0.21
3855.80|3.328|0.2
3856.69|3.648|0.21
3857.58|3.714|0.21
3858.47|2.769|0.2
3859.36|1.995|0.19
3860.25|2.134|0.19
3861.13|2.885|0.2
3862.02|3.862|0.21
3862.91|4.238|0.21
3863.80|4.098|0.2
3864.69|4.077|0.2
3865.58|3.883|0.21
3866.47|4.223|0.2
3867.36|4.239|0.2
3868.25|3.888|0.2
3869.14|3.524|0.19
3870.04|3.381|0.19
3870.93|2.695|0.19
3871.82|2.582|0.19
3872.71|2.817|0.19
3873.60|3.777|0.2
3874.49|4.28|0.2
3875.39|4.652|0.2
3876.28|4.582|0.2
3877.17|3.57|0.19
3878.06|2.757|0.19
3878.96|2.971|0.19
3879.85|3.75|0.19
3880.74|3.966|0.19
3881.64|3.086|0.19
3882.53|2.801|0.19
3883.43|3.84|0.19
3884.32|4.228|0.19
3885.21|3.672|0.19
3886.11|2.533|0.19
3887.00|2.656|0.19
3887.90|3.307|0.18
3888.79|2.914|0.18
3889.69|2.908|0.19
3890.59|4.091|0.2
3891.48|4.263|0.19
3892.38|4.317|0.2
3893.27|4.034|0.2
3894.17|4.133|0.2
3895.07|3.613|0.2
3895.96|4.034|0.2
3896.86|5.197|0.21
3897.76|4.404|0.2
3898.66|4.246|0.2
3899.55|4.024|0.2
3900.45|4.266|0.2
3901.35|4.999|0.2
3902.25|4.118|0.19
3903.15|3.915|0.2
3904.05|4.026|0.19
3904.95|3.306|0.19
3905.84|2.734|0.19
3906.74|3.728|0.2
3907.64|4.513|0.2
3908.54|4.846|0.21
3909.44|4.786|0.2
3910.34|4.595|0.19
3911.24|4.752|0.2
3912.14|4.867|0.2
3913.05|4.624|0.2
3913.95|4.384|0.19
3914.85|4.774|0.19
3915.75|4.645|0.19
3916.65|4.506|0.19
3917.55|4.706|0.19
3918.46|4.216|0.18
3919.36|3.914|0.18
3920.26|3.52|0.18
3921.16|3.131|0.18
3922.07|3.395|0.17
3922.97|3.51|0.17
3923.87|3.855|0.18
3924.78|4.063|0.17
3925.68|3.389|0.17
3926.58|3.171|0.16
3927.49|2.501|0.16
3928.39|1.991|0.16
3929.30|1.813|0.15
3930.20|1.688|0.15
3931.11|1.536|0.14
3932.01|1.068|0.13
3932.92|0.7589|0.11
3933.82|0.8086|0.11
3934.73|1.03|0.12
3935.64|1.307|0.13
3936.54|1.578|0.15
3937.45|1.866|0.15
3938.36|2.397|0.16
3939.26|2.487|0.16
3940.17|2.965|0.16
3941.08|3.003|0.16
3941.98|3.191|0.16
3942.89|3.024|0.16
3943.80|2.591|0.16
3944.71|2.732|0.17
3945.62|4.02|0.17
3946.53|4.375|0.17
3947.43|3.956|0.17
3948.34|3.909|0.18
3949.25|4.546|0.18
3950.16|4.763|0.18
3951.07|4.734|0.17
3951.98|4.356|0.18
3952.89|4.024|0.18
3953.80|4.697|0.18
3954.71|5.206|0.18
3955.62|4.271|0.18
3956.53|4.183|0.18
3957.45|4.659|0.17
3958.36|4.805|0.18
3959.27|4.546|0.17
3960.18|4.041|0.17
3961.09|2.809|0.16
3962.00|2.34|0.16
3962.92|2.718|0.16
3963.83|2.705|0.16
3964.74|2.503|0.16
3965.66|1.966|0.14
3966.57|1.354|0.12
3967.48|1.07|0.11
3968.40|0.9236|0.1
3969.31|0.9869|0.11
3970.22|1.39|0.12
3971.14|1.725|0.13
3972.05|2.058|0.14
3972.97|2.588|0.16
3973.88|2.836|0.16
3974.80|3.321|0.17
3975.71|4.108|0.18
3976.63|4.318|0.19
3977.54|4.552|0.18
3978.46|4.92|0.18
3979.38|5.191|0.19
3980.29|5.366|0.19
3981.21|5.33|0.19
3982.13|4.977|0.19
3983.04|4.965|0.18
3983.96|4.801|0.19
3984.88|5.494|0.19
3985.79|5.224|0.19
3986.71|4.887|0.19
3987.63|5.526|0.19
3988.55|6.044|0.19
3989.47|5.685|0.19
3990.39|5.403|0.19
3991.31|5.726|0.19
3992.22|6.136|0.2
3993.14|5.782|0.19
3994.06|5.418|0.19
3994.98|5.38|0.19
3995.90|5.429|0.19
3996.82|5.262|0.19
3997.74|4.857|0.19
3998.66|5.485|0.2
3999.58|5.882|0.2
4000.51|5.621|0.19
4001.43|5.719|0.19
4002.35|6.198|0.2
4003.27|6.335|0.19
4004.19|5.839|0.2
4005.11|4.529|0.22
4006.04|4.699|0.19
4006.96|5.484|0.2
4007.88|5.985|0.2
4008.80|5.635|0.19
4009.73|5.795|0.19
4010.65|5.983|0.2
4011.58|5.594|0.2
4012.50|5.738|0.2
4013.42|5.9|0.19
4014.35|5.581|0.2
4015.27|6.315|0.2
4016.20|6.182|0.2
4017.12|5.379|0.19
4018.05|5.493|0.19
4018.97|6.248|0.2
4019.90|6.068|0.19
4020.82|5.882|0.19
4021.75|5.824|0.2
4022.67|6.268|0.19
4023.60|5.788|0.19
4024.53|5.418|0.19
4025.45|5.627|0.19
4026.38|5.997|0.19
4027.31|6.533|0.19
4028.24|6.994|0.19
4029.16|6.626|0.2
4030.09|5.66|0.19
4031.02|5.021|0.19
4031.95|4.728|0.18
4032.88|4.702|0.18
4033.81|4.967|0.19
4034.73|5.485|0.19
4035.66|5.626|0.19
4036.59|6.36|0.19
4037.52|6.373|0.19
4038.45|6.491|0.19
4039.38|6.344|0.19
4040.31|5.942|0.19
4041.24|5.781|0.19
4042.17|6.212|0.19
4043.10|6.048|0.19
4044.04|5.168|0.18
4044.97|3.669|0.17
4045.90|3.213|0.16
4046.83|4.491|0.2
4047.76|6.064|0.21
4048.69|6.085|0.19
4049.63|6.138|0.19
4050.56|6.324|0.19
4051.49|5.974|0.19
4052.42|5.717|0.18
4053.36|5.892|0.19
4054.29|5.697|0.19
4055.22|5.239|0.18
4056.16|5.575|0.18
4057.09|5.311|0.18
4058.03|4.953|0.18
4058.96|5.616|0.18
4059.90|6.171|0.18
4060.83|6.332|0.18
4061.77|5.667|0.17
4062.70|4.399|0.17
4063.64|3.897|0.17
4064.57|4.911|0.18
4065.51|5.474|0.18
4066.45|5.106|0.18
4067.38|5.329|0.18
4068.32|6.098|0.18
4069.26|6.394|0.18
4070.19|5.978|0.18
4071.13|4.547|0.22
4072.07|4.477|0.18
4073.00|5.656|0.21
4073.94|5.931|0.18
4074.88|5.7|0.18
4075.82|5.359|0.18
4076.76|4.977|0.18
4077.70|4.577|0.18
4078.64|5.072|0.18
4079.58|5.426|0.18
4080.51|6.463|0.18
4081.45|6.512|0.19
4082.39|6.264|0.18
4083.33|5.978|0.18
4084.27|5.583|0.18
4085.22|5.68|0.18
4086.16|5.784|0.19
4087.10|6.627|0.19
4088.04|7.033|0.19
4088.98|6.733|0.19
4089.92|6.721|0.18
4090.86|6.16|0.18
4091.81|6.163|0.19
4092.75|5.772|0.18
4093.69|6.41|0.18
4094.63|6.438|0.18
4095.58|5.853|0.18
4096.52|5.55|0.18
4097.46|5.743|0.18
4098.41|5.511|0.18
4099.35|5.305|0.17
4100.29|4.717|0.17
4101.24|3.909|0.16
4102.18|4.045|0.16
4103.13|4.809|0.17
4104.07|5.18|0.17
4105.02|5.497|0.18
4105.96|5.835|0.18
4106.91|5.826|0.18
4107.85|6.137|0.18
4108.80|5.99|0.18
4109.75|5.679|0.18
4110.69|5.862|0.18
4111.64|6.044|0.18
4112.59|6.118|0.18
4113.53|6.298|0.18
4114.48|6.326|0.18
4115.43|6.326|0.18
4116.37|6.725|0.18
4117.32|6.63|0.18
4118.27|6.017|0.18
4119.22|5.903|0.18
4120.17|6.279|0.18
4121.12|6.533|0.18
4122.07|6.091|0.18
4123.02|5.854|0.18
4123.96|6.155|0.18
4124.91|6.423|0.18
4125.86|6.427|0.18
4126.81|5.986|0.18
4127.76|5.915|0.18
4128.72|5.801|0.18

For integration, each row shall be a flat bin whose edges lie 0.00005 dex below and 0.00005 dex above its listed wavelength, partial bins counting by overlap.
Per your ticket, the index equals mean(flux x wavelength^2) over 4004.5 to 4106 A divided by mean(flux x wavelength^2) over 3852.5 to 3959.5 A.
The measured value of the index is 1.69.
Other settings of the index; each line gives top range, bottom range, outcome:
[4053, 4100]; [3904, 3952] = 1.84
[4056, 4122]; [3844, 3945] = 1.80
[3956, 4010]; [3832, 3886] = 1.38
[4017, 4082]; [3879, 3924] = 1.52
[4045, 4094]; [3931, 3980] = 1.95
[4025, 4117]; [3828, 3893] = 1.89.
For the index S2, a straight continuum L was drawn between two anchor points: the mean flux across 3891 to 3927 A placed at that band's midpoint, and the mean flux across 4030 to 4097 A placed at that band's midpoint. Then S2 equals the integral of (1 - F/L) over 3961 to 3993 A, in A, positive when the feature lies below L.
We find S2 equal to 6.8 A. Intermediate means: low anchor 4.14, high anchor 5.64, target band 3.8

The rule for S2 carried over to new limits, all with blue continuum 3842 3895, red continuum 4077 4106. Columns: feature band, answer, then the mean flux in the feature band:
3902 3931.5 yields 2.47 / 3.74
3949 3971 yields 5.87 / 3.28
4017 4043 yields -3.62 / 5.86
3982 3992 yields -1.31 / 5.38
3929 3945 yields 8.61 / 1.99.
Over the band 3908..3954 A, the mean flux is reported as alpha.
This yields 3.35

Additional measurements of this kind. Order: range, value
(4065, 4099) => 5.8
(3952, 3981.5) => 3.36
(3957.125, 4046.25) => 4.94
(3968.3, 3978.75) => 2.84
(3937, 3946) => 2.82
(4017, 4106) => 5.63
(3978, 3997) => 5.38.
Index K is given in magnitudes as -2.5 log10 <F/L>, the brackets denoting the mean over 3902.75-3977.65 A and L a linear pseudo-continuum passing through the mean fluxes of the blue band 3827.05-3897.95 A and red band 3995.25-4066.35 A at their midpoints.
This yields 0.32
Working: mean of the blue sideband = 3.38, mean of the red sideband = 5.63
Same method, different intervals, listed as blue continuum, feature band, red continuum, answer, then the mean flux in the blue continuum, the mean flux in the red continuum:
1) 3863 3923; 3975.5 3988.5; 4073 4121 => -0.06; 3.9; 5.83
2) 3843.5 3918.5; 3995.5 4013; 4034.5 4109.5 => -0.12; 3.86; 5.62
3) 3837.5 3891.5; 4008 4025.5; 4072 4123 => -0.16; 3.49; 5.83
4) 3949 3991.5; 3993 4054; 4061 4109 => -0.21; 3.91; 5.59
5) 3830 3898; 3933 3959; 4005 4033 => 0.36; 3.43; 5.76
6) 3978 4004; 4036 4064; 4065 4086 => -0.01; 5.47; 5.57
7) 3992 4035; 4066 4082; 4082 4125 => 0.06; 5.69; 5.92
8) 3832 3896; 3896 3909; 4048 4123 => -0.09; 3.42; 5.74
